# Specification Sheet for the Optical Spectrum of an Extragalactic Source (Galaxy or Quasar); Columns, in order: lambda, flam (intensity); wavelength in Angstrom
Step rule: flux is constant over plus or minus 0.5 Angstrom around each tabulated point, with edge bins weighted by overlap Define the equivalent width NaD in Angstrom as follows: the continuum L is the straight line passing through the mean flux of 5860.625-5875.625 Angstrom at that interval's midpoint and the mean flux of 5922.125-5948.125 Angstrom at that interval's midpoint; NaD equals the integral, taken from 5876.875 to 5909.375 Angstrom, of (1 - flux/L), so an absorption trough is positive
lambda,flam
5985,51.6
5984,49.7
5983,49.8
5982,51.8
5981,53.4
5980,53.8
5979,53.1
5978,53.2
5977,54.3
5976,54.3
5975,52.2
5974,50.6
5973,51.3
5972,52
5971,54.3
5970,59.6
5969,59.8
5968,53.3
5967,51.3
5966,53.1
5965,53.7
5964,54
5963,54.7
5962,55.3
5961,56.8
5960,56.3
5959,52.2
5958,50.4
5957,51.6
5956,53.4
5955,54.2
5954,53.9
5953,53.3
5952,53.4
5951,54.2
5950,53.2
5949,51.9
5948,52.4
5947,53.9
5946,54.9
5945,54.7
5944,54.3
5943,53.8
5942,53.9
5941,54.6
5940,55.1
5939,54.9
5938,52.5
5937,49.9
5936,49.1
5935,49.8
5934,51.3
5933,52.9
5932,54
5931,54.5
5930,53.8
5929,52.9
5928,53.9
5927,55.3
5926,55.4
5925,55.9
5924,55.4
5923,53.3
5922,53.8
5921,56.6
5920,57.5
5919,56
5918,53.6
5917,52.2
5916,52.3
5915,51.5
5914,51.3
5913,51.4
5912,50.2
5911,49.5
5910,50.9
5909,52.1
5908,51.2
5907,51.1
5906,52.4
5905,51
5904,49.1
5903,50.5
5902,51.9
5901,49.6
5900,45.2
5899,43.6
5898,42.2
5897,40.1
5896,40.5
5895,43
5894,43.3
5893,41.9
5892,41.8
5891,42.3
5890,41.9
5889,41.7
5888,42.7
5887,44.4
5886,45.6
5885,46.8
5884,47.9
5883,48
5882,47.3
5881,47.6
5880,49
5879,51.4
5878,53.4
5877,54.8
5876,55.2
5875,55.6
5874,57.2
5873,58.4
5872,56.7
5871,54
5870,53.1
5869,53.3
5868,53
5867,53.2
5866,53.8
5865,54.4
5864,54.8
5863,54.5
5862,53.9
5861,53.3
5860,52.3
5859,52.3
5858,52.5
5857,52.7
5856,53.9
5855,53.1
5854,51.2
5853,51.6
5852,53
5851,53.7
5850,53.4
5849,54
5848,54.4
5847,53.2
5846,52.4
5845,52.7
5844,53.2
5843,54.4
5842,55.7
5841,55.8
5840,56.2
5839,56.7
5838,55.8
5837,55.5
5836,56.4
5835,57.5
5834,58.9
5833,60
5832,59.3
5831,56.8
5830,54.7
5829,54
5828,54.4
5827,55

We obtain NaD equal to 4.51 Angstrom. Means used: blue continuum 54.6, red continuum 53.6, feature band 46.7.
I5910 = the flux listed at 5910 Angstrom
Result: 50.9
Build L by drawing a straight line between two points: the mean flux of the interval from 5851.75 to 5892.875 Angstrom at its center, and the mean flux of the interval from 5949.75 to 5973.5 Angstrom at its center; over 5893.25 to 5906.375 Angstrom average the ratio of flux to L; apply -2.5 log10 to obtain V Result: 0.13 mag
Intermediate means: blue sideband 51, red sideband 54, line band 46.2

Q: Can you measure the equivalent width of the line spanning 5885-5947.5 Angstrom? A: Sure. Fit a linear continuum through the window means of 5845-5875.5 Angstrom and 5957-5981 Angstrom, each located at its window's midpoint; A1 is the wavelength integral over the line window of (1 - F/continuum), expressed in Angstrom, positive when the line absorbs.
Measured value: 4.0 Angstrom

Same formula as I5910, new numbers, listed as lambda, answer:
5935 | 49.8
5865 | 54.4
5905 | 51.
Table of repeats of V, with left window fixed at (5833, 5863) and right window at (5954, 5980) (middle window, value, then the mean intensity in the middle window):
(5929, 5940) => 0.03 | 52.4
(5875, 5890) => 0.12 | 48.3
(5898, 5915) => 0.09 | 49.9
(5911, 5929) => 0.01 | 53.7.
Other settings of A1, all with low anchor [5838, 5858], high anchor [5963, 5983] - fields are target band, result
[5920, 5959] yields 0.08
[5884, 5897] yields 2.57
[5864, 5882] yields 0.04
